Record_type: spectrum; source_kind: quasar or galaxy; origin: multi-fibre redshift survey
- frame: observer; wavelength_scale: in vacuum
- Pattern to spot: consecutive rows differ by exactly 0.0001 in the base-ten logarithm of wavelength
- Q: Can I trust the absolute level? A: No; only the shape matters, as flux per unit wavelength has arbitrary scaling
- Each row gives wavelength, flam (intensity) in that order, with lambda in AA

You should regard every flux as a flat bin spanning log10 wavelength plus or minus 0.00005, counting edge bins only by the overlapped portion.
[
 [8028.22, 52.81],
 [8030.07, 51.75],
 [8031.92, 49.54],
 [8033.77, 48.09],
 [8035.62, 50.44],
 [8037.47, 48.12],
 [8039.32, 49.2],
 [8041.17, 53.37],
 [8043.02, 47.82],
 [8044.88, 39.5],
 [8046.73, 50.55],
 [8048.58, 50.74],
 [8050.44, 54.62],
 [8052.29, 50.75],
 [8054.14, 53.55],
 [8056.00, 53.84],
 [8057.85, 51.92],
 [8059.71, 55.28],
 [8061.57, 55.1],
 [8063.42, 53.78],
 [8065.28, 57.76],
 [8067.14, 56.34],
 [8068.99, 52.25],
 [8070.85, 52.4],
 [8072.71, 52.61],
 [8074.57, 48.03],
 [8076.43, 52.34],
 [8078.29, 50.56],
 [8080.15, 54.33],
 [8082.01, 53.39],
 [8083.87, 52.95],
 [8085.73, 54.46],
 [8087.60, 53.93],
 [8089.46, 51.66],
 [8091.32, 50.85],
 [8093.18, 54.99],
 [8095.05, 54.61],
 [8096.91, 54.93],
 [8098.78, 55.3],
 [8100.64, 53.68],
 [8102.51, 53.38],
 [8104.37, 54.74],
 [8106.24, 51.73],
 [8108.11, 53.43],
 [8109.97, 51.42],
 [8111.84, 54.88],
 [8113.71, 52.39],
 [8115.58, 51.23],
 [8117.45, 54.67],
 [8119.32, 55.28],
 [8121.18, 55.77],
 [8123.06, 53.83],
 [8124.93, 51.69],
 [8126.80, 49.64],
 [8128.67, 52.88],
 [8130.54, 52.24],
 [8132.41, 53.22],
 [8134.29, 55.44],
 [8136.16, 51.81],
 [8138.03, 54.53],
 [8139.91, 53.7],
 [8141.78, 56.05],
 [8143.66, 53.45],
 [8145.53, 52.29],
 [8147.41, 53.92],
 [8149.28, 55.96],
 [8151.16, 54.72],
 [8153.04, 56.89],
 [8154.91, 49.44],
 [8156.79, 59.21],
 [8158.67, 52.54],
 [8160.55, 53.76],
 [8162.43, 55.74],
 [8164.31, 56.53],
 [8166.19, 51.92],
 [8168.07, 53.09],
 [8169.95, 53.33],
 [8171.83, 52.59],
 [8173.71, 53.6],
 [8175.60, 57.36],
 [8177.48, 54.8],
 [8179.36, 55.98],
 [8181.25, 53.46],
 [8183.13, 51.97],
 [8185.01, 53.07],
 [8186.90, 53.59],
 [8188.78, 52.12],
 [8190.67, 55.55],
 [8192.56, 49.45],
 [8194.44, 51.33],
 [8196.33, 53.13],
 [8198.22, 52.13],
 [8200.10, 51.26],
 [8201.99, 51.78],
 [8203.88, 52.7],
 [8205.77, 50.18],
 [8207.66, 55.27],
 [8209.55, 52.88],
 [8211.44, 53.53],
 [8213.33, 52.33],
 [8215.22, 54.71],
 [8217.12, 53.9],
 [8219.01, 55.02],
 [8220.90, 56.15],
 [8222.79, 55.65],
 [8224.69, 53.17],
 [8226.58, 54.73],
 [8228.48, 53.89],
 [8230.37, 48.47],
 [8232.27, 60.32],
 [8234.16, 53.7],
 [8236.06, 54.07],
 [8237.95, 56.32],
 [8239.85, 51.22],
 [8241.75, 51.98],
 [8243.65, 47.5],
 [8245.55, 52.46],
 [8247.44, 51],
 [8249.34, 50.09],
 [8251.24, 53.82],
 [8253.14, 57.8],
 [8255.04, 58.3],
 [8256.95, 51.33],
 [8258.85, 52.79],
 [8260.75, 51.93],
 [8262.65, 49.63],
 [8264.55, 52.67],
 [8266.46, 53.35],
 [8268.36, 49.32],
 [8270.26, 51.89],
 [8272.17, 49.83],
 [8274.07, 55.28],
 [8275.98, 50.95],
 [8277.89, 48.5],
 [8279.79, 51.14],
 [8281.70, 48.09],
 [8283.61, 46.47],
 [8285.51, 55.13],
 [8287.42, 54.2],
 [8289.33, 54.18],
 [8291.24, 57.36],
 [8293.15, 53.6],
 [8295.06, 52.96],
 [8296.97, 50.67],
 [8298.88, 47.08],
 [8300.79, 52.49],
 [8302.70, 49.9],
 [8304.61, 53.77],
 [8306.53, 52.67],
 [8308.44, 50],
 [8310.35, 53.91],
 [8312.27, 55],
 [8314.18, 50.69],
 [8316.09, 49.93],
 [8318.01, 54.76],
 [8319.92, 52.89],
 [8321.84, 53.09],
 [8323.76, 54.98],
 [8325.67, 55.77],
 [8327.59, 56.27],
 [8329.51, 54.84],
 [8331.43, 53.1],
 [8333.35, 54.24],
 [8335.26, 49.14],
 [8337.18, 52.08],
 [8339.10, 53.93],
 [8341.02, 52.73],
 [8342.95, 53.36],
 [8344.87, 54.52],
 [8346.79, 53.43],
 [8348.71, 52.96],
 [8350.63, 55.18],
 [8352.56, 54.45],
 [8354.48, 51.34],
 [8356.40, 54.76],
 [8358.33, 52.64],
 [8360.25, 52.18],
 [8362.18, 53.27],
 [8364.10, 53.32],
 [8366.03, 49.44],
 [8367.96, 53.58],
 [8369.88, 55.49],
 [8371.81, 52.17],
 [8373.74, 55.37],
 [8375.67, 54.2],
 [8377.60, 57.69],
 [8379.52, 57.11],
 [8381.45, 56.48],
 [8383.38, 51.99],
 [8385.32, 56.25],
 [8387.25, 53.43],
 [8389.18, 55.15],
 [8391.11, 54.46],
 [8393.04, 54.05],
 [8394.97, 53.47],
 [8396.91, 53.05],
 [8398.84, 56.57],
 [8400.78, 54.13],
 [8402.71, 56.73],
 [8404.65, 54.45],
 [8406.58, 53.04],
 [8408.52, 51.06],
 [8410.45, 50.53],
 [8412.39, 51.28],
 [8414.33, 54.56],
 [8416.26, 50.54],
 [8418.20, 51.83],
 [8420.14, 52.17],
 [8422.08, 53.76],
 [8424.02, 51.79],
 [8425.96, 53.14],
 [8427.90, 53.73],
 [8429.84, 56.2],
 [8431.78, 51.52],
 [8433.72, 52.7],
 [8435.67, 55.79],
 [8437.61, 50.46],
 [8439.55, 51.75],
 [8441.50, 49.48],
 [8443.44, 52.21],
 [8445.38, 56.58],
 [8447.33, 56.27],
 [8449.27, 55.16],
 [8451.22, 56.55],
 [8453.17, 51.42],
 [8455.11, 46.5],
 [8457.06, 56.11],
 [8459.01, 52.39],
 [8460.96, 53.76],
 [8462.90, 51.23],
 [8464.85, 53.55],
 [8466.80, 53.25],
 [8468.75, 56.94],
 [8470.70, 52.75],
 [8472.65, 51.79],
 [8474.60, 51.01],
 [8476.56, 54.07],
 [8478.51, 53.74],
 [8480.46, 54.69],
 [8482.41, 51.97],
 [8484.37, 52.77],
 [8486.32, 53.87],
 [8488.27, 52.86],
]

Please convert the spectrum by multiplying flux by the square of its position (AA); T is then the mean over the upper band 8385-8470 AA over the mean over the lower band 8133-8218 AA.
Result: 1.06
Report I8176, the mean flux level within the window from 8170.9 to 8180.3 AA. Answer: 54.9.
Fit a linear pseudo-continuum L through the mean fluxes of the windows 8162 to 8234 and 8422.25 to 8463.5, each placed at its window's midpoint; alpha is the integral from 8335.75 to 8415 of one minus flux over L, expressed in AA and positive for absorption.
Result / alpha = -0.78 AA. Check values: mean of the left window 53.6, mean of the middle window 53.8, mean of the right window 53.1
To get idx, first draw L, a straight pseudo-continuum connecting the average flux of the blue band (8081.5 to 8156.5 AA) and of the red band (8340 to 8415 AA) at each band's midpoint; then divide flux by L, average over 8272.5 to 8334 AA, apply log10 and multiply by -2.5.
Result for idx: 0.02 mag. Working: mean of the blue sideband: 53.6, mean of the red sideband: 53.8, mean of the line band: 52.6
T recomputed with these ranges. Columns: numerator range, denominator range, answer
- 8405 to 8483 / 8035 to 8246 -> 1.07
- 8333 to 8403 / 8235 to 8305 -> 1.06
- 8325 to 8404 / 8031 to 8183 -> 1.08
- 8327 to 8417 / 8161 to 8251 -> 1.05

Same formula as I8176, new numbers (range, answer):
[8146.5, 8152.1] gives 54.9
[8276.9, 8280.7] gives 49.8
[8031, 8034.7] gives 48.8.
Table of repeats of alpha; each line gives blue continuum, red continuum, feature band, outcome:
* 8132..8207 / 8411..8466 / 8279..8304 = 0.7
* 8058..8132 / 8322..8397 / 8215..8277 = 0.6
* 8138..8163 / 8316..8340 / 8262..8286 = 1.3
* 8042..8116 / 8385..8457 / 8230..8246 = 0.0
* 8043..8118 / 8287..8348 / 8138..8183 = -1.2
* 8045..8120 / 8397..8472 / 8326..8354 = -0.2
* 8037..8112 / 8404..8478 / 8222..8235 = -0.4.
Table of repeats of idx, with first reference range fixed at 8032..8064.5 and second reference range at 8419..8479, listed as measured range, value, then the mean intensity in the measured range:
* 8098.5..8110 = -0.045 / 53.5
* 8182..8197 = -0.017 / 52.5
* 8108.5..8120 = -0.040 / 53.3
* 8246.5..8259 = -0.031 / 53.6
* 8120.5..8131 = -0.025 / 52.6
